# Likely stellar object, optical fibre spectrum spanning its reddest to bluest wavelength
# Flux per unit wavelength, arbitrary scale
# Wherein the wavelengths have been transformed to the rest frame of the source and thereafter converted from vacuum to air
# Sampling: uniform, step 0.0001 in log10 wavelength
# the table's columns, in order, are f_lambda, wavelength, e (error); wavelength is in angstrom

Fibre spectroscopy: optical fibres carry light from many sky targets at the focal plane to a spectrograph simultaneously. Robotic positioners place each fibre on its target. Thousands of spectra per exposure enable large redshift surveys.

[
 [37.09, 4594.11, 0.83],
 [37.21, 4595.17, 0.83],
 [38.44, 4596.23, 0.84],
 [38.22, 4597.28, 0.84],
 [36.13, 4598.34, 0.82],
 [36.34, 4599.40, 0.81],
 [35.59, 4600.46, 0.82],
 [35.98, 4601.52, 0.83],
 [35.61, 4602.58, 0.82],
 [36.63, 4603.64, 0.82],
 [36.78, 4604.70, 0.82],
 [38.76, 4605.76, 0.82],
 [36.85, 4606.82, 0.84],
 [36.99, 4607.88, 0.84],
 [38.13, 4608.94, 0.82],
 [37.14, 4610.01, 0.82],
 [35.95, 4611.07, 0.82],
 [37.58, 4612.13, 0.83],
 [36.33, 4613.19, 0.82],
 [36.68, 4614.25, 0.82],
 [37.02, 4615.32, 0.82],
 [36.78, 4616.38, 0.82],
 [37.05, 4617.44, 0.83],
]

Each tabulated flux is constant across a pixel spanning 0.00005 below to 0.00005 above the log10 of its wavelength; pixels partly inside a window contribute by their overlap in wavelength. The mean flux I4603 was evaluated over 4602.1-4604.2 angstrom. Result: 36.1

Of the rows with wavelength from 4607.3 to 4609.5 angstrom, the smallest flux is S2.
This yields 36.99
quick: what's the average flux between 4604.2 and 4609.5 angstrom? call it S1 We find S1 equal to 37.5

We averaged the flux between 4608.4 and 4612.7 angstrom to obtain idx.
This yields 37.2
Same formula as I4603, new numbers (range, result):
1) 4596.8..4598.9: 37.1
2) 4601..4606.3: 36.8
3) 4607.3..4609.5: 37.4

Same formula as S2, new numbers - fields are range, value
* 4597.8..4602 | 35.59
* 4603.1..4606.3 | 36.63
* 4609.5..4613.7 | 35.95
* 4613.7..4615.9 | 36.68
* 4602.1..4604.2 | 35.61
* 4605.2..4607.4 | 36.85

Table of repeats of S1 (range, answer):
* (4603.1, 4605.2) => 36.7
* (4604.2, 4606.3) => 37.8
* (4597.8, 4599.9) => 36.2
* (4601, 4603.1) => 35.8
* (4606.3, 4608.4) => 36.9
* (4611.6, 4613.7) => 37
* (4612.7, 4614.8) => 36.4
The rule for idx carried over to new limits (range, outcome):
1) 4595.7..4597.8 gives 38.5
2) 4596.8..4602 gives 36.4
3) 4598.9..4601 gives 35.9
